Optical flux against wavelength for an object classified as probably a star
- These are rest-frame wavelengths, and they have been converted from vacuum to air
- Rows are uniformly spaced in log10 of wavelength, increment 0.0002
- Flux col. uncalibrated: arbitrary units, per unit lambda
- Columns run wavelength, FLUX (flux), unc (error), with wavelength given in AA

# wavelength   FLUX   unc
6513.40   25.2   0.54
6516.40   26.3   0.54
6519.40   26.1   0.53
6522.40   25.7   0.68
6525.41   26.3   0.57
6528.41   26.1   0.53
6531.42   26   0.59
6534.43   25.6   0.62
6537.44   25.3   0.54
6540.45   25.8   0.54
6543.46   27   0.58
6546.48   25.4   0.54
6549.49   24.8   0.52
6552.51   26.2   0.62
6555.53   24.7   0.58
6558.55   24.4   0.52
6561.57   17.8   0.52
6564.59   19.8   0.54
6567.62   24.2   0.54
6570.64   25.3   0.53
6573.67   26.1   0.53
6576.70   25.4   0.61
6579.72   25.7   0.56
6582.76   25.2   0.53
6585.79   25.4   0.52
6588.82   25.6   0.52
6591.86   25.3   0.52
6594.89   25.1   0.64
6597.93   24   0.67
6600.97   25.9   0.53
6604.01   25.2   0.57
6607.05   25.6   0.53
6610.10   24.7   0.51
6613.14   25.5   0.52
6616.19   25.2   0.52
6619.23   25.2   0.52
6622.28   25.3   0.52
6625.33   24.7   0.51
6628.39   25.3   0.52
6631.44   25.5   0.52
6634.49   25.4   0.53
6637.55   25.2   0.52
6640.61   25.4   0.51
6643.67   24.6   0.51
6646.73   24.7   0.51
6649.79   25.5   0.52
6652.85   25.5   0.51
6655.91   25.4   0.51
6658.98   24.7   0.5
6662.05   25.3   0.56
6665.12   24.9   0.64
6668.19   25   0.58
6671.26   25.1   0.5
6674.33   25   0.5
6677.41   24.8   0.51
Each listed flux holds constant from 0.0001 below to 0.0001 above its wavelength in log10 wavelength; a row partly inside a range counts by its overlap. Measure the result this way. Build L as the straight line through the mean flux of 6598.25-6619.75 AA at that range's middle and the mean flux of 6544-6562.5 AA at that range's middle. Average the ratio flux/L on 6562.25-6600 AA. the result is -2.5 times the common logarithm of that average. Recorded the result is 0.01 mag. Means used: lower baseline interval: 24.2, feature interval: 24.6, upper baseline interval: 25.3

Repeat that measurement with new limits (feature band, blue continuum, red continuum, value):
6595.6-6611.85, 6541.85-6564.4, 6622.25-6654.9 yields -0.015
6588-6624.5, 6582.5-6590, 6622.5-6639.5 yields 0.006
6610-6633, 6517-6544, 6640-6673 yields 0.005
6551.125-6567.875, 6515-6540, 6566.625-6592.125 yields 0.129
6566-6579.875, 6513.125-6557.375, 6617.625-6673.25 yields 0.012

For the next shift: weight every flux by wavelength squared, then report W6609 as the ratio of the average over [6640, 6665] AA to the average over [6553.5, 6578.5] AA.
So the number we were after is 1.1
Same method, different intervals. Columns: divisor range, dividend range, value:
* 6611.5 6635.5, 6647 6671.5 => 1.01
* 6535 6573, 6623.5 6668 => 1.06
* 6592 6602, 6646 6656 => 1.03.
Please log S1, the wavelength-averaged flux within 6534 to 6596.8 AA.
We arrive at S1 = 24.7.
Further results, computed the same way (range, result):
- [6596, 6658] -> 25.2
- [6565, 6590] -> 25.1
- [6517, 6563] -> 25.2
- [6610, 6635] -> 25.2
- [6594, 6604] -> 25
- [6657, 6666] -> 25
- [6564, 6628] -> 25.1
